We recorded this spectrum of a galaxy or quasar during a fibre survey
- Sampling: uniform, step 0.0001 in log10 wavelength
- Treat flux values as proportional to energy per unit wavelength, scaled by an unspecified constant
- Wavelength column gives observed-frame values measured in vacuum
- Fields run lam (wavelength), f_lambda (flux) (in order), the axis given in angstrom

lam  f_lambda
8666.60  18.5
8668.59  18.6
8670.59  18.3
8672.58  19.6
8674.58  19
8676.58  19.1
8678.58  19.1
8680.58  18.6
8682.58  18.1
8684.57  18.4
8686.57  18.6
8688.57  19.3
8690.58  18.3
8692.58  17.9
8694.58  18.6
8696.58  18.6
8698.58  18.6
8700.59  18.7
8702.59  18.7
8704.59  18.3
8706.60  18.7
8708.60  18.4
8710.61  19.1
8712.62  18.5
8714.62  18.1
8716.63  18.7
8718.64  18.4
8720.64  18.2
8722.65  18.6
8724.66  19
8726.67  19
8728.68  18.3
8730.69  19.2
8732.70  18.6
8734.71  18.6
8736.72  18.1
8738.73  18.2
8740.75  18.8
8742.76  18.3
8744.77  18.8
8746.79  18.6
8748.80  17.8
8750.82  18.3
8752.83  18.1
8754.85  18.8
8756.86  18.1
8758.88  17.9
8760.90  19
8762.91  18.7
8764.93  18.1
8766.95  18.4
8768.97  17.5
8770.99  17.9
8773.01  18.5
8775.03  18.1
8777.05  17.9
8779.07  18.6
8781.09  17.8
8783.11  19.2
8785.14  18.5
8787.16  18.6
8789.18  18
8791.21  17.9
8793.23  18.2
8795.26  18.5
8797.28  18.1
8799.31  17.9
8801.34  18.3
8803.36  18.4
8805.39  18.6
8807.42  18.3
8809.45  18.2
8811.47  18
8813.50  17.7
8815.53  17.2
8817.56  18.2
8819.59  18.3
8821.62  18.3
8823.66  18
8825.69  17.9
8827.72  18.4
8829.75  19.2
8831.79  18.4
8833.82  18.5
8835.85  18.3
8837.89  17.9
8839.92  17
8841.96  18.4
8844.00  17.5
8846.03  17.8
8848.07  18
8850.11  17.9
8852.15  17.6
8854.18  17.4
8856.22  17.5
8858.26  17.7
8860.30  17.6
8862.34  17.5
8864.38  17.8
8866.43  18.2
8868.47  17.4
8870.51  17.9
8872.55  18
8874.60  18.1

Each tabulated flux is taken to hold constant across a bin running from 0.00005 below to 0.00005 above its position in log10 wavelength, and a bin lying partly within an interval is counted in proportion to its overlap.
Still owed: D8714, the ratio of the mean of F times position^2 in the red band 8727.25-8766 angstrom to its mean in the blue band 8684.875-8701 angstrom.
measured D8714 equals 1.0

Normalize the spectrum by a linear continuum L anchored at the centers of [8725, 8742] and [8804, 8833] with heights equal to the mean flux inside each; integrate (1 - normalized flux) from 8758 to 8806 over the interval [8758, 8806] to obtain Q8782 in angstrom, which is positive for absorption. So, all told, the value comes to 0.26 angstrom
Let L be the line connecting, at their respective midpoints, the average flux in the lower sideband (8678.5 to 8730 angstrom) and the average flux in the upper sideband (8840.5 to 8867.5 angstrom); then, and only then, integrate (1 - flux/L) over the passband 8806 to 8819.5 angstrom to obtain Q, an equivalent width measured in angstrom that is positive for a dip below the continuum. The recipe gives -0.01 angstrom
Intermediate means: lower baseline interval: 18.6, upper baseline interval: 17.7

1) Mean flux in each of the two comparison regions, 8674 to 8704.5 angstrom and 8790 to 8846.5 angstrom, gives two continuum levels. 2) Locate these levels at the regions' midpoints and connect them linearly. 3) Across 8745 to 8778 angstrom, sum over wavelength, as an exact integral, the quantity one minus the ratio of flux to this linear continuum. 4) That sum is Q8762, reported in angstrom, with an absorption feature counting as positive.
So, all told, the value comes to 0.2 angstrom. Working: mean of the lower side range 18.6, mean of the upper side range 18.1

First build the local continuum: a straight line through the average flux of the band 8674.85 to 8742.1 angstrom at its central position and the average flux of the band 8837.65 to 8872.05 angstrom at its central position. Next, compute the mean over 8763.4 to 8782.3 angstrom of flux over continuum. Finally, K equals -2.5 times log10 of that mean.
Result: 0.01 mag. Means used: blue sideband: 18.6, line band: 18.1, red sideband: 17.7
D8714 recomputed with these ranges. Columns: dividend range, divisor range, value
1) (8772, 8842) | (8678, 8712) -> 1.01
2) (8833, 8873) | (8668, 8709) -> 0.99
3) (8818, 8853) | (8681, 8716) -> 1.01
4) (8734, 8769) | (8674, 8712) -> 1.00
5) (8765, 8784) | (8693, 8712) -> 0.99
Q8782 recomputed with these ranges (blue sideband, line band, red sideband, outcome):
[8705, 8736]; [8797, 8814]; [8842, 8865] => -0.1 angstrom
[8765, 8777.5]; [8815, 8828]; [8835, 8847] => -0.1 angstrom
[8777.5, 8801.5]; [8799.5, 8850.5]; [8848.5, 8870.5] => -0.4 angstrom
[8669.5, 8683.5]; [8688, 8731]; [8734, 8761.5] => 0.1 angstrom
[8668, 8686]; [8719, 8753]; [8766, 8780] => -0.3 angstrom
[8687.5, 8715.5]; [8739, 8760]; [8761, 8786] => 0.0 angstrom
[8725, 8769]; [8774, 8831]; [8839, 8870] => -0.5 angstrom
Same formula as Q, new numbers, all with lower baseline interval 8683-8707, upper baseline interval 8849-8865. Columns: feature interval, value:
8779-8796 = -0.3 angstrom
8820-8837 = -0.6 angstrom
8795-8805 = -0.2 angstrom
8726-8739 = -0.2 angstrom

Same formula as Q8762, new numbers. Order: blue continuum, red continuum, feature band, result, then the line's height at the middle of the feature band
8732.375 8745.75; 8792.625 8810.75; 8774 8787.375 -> 0.0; 18.3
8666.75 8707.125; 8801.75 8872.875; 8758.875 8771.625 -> 0.0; 18.3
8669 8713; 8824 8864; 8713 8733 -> -0.1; 18.5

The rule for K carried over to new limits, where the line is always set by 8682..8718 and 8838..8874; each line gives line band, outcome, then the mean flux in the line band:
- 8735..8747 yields -0.008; 18.5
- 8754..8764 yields -0.016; 18.5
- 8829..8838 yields -0.039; 18.5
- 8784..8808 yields -0.014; 18.3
